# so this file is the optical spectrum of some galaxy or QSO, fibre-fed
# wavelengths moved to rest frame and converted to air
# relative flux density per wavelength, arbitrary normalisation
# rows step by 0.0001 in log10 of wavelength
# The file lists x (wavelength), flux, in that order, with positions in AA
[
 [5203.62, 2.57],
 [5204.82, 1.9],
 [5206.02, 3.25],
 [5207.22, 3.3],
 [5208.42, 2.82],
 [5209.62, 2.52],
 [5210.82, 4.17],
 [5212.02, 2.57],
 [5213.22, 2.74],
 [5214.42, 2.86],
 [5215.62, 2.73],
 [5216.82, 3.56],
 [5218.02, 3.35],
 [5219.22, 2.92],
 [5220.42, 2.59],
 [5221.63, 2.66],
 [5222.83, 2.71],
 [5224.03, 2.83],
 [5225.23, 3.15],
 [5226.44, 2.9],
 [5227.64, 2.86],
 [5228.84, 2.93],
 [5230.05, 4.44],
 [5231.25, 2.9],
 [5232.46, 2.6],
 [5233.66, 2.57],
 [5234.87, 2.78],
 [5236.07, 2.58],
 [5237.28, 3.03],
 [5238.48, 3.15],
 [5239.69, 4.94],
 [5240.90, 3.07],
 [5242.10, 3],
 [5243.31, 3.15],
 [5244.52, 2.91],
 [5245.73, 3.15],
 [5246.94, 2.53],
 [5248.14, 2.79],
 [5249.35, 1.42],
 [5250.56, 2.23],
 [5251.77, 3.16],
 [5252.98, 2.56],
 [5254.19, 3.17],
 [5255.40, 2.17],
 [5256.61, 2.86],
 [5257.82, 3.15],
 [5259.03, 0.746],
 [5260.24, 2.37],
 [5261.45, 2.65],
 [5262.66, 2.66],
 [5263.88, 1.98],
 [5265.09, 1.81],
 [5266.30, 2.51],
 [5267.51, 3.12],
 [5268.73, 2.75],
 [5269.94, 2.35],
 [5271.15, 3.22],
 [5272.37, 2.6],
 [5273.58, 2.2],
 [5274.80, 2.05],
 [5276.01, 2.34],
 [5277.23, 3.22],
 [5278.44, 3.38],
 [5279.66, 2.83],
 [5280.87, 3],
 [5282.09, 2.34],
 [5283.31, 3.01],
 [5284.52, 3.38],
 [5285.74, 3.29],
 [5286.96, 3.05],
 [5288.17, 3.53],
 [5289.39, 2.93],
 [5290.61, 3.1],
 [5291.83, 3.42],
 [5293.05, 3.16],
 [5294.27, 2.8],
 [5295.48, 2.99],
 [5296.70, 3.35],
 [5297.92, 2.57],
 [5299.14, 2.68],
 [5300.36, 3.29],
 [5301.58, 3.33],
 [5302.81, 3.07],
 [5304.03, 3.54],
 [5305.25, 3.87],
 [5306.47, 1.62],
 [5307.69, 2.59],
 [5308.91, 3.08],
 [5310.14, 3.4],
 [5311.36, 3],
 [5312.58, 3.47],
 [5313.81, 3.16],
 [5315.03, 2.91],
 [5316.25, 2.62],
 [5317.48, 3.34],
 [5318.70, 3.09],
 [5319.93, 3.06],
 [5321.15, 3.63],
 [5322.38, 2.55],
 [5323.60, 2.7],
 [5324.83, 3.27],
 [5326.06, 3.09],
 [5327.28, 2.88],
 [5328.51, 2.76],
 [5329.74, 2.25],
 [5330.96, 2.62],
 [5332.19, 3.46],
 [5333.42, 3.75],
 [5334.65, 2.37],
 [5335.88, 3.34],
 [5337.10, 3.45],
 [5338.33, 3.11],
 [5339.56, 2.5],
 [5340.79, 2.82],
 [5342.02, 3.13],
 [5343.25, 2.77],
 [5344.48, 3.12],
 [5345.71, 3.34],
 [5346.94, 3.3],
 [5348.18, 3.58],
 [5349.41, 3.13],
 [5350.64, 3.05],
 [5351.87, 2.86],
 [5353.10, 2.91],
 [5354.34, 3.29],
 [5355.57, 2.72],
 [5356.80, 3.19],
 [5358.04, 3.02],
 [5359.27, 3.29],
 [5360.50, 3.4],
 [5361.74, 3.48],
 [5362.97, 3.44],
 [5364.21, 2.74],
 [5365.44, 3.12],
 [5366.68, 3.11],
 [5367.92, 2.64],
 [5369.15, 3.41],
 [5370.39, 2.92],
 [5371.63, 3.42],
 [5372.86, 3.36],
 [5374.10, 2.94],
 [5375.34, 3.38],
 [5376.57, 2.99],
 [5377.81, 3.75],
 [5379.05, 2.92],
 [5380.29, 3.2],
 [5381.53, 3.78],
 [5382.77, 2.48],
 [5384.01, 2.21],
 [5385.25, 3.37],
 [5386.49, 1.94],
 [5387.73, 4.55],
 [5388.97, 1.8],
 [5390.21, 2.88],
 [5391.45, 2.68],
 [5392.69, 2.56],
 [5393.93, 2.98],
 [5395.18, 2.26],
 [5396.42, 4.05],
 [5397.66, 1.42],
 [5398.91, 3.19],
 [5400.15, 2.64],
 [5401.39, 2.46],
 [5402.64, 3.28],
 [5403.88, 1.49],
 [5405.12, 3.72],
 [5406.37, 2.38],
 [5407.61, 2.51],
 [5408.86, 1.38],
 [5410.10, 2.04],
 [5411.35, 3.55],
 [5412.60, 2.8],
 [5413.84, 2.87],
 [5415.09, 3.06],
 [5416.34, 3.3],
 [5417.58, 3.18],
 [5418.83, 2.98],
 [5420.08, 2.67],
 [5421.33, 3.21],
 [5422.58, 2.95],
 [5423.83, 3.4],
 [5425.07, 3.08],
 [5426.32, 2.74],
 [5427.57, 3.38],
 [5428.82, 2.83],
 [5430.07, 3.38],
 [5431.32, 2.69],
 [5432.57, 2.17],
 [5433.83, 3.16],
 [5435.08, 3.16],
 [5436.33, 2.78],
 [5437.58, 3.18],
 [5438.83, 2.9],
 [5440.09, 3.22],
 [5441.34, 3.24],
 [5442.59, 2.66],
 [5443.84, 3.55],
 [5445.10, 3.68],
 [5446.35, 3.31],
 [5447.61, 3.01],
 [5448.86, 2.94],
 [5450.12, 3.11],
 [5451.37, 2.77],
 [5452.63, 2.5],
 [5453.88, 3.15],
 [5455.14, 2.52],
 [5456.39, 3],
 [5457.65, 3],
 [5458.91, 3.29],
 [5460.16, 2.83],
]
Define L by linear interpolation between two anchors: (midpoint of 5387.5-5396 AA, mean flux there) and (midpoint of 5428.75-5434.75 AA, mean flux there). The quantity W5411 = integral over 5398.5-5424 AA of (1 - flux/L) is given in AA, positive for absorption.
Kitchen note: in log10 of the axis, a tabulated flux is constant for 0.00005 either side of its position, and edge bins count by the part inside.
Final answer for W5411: 0.1 AA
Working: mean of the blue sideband 2.77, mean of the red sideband 2.86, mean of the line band 2.8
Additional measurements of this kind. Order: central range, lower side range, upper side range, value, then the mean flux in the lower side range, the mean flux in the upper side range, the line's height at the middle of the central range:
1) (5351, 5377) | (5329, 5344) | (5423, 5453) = -1.23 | 2.96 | 3.04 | 2.98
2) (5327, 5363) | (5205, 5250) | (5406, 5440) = -1.87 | 2.97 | 2.89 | 2.92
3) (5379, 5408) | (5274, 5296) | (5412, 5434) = 2.01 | 2.98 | 2.99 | 2.99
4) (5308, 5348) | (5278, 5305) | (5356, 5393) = 0.55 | 3.1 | 3.07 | 3.09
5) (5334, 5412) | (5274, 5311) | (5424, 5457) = 1.38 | 3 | 3.01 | 3.01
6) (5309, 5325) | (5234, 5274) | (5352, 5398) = -1.25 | 2.69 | 3.02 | 2.86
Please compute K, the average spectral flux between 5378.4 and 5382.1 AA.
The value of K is 3.29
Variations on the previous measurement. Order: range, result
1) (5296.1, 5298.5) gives 2.96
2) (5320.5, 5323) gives 3.1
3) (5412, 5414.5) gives 2.84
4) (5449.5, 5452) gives 2.94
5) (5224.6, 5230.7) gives 3.25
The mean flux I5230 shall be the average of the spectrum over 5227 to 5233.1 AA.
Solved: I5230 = 3.14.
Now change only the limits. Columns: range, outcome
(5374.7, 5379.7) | 3.26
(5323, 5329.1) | 2.94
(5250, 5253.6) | 2.66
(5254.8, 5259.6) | 2.24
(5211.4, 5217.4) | 2.9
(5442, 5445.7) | 3.3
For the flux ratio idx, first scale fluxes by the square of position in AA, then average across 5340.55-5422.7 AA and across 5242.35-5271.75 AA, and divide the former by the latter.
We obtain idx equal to 1.2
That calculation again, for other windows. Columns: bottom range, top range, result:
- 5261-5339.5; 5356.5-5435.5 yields 1.04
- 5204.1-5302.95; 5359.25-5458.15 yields 1.10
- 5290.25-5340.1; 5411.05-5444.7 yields 1.05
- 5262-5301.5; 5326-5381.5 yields 1.12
